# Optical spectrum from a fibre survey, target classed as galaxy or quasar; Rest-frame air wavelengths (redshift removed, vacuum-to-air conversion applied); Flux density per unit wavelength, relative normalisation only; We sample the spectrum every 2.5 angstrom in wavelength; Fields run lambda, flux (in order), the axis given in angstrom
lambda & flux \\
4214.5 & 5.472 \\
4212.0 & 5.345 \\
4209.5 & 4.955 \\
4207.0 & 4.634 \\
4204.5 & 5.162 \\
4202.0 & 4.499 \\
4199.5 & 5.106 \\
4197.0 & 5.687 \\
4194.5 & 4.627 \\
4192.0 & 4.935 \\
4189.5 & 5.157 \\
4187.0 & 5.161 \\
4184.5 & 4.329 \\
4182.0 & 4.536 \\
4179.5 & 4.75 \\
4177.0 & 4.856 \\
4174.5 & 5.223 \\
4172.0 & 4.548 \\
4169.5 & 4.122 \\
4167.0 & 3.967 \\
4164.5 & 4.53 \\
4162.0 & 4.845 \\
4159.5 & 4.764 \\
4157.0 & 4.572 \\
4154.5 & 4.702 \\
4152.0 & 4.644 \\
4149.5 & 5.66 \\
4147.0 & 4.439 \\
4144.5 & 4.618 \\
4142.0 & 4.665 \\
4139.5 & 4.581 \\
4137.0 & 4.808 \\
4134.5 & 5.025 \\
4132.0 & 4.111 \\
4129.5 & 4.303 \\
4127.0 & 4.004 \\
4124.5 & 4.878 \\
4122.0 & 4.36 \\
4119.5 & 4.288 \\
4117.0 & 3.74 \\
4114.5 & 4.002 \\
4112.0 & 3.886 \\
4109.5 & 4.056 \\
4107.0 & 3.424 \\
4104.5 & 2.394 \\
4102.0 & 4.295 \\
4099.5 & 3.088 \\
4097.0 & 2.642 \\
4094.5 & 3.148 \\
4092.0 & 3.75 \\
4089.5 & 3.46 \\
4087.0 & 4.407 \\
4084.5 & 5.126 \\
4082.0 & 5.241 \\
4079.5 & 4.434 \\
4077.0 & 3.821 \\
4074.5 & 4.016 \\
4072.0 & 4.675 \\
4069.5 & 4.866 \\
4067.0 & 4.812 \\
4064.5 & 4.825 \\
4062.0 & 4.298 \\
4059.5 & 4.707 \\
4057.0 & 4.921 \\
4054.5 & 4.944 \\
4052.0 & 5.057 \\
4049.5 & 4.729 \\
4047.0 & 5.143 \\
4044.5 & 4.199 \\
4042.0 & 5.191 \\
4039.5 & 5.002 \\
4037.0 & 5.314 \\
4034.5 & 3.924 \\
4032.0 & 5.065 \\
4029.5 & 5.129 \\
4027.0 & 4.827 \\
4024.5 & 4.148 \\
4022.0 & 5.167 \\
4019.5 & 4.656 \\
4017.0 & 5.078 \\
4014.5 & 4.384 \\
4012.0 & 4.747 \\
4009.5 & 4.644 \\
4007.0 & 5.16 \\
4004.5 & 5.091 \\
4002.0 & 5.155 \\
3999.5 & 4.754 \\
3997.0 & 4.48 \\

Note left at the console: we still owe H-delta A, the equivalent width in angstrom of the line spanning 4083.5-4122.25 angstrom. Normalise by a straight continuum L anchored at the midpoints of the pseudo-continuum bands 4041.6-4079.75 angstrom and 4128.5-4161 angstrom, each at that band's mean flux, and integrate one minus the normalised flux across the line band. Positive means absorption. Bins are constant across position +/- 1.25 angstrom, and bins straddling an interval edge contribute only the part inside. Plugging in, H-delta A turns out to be 7.8 angstrom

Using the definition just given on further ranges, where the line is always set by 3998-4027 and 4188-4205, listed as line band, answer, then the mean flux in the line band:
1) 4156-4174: 1.72 angstrom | 4.51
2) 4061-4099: 5.26 angstrom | 4.21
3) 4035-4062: -0.05 angstrom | 4.86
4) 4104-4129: 4.92 angstrom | 3.96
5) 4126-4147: 1.86 angstrom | 4.52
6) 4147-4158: 0.27 angstrom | 4.85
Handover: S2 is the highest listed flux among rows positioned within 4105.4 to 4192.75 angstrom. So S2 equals 5.66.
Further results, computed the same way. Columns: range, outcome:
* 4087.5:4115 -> 4.295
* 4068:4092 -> 5.241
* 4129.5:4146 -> 5.025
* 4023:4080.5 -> 5.314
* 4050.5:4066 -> 5.057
